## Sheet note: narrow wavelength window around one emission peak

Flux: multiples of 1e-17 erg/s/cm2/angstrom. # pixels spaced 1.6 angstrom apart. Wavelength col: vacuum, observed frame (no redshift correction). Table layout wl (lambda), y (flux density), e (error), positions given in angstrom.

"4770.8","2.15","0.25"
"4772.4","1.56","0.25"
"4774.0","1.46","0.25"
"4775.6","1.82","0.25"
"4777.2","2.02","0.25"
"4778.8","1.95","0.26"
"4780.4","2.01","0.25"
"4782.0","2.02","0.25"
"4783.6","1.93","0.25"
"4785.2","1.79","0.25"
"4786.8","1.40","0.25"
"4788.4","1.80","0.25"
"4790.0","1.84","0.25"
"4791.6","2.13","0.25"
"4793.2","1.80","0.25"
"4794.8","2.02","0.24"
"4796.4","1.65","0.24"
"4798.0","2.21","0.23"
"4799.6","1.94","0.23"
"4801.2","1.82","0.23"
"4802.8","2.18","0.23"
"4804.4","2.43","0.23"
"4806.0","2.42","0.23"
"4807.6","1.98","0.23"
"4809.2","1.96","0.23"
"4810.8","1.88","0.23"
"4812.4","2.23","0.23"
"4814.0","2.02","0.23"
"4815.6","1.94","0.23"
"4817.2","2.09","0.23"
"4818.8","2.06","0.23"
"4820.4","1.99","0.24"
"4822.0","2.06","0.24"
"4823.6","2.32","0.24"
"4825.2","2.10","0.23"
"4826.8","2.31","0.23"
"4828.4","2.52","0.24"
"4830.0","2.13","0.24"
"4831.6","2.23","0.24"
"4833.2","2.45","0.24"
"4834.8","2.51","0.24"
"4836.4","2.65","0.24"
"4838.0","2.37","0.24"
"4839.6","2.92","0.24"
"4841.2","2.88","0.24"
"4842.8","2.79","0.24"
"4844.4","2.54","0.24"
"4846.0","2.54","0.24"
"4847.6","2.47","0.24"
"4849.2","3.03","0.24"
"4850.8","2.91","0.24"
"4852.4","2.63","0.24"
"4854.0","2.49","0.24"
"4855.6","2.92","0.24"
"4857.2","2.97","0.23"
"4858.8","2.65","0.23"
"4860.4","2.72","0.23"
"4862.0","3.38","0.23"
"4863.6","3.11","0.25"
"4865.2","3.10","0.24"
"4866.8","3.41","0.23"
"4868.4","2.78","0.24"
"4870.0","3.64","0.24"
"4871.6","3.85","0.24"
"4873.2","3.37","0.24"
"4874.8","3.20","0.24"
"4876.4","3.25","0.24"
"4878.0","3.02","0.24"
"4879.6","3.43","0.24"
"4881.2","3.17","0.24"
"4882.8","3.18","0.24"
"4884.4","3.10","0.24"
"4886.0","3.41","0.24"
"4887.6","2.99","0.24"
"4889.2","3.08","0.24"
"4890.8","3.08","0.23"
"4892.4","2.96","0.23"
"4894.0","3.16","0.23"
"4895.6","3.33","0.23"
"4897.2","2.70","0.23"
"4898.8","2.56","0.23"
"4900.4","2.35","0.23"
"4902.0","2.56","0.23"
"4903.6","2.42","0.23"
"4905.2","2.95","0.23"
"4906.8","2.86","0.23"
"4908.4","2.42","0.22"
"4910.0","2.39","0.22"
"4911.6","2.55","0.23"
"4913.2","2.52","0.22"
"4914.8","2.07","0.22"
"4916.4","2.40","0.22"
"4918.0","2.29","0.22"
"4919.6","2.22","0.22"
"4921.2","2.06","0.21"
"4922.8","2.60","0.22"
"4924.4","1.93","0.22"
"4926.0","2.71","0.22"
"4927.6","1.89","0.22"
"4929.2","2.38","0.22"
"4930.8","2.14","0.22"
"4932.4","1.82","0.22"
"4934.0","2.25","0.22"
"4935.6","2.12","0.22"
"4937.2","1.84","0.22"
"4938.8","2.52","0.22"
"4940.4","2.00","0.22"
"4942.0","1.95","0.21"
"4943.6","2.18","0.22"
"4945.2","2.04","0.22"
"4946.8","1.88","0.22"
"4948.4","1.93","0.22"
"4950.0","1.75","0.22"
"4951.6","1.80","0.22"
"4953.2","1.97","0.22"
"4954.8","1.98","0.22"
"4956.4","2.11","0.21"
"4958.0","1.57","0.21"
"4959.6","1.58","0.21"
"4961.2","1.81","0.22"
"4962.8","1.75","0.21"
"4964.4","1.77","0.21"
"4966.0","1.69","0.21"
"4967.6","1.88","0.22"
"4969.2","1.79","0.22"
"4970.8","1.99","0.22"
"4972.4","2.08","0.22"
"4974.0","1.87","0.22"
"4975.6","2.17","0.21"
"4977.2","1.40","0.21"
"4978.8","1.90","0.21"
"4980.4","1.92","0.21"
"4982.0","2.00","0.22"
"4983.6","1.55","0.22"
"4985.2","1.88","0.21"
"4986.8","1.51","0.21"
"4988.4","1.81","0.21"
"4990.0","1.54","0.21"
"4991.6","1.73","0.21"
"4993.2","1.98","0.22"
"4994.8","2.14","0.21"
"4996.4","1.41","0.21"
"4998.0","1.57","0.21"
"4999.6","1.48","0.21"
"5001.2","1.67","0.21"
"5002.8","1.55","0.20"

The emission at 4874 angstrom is C IV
